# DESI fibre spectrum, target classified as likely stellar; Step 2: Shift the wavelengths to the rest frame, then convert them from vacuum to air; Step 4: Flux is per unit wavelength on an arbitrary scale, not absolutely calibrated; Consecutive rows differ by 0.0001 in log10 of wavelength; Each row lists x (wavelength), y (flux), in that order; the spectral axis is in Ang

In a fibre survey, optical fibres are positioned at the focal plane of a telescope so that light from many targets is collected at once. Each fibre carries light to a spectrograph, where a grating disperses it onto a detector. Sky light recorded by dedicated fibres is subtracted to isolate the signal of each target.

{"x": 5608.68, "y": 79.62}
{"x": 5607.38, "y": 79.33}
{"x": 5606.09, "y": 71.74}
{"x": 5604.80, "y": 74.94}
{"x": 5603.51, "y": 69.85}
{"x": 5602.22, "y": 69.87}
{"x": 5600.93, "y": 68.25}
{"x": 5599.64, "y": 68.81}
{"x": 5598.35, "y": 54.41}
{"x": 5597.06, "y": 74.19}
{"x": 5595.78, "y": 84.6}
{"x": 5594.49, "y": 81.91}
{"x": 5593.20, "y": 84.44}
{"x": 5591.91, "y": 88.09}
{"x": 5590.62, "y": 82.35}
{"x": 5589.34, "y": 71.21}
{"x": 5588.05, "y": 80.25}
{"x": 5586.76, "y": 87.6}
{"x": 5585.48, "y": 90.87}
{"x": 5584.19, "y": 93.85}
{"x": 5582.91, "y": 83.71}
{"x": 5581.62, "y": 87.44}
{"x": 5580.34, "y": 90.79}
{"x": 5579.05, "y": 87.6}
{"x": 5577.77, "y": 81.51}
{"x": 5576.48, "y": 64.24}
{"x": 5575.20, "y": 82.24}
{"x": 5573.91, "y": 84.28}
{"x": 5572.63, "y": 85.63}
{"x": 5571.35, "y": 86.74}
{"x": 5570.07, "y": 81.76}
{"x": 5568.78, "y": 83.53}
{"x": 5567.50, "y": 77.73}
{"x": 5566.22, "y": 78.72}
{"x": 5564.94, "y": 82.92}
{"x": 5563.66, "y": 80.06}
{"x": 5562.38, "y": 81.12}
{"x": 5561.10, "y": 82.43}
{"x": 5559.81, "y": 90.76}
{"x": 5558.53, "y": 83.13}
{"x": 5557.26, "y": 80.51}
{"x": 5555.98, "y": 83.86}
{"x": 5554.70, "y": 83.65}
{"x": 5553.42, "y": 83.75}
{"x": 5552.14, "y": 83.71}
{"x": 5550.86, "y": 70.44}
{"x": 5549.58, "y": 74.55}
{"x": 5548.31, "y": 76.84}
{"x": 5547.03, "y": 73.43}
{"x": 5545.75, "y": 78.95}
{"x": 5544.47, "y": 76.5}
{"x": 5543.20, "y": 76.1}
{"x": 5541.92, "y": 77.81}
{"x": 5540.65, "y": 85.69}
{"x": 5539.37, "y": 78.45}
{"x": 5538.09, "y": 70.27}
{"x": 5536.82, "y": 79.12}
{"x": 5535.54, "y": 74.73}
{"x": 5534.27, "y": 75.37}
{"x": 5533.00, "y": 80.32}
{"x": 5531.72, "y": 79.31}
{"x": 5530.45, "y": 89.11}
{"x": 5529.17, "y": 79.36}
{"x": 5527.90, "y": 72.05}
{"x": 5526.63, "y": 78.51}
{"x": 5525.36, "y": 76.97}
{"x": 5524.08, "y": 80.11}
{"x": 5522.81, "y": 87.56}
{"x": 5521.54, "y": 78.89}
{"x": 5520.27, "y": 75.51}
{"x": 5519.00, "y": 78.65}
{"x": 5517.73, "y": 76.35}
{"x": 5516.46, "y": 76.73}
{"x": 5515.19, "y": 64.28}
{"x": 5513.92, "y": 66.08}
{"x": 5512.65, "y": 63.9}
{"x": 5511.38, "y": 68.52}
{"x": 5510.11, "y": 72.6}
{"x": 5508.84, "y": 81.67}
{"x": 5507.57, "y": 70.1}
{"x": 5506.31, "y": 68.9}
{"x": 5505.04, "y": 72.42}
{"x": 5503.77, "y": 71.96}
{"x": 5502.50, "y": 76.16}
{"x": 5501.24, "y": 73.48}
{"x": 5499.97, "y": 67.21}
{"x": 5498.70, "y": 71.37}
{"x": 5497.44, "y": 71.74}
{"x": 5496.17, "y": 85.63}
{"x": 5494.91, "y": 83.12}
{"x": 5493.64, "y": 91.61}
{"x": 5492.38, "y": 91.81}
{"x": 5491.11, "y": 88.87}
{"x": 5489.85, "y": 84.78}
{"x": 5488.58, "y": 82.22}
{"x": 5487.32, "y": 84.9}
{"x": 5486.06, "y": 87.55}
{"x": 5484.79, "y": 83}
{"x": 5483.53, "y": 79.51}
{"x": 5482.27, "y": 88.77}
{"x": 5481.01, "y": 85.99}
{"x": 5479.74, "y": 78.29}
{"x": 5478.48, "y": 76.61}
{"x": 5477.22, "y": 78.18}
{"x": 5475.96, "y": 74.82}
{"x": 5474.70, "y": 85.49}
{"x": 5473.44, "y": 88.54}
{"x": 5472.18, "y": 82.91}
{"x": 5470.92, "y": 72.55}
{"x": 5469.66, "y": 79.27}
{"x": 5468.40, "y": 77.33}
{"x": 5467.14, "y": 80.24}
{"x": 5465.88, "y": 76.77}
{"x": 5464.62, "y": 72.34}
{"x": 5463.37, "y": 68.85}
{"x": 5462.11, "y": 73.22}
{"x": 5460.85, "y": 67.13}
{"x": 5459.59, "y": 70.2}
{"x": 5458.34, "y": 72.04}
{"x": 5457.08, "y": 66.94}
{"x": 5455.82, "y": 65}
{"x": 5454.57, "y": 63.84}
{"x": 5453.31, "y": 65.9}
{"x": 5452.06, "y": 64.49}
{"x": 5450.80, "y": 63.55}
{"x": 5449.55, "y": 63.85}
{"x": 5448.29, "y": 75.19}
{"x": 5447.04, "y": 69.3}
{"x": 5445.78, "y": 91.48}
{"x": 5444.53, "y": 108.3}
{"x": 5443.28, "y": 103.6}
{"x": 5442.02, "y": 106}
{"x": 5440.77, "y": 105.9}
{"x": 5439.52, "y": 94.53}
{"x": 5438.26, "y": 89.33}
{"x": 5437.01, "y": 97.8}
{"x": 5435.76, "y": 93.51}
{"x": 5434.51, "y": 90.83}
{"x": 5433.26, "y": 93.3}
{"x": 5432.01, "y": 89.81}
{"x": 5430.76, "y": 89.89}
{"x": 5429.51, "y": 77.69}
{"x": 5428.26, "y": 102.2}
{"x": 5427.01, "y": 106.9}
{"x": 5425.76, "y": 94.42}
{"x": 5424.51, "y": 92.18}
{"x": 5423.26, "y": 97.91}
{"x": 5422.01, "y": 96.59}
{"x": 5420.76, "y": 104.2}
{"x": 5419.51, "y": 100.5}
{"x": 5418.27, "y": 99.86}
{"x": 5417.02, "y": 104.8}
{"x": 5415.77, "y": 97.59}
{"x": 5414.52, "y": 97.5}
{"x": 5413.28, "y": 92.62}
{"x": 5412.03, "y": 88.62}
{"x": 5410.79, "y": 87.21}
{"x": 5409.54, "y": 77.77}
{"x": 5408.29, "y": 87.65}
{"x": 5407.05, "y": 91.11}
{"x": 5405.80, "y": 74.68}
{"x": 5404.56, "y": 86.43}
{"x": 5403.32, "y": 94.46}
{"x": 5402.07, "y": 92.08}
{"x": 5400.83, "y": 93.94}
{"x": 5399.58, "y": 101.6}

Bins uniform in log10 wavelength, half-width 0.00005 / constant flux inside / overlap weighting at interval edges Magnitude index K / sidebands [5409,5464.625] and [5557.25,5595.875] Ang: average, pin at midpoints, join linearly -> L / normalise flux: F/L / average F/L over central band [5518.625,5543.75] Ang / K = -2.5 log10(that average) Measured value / 0.076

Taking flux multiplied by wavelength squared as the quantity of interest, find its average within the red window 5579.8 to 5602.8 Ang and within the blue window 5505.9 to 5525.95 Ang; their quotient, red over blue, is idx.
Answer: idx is 1.11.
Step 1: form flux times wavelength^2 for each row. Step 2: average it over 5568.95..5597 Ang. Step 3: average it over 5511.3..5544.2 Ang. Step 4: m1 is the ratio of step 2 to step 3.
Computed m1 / 1.1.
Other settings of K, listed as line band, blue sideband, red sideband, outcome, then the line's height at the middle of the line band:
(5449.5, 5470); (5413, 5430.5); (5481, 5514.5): 0.242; 87.8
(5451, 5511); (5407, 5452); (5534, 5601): 0.142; 87.6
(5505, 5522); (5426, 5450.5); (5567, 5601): 0.191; 86.3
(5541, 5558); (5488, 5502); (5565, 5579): 0.032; 81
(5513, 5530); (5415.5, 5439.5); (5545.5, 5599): 0.137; 86.4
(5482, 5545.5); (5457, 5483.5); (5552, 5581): 0.025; 79.7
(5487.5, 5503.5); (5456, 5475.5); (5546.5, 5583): -0.047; 77.2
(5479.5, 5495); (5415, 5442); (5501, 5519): -0.092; 78.7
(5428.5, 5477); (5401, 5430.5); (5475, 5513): 0.071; 86.4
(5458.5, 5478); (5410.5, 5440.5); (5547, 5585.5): 0.192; 91.3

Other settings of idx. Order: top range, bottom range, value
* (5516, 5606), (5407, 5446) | 0.88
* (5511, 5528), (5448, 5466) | 1.12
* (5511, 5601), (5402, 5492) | 0.97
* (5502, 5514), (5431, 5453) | 0.83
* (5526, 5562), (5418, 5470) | 0.97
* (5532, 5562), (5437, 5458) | 1.01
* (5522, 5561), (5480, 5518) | 1.04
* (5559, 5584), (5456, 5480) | 1.14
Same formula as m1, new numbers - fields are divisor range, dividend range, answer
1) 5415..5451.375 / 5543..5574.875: 0.91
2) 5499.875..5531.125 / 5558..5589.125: 1.14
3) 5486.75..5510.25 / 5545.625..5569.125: 1.05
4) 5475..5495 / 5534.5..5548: 0.94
